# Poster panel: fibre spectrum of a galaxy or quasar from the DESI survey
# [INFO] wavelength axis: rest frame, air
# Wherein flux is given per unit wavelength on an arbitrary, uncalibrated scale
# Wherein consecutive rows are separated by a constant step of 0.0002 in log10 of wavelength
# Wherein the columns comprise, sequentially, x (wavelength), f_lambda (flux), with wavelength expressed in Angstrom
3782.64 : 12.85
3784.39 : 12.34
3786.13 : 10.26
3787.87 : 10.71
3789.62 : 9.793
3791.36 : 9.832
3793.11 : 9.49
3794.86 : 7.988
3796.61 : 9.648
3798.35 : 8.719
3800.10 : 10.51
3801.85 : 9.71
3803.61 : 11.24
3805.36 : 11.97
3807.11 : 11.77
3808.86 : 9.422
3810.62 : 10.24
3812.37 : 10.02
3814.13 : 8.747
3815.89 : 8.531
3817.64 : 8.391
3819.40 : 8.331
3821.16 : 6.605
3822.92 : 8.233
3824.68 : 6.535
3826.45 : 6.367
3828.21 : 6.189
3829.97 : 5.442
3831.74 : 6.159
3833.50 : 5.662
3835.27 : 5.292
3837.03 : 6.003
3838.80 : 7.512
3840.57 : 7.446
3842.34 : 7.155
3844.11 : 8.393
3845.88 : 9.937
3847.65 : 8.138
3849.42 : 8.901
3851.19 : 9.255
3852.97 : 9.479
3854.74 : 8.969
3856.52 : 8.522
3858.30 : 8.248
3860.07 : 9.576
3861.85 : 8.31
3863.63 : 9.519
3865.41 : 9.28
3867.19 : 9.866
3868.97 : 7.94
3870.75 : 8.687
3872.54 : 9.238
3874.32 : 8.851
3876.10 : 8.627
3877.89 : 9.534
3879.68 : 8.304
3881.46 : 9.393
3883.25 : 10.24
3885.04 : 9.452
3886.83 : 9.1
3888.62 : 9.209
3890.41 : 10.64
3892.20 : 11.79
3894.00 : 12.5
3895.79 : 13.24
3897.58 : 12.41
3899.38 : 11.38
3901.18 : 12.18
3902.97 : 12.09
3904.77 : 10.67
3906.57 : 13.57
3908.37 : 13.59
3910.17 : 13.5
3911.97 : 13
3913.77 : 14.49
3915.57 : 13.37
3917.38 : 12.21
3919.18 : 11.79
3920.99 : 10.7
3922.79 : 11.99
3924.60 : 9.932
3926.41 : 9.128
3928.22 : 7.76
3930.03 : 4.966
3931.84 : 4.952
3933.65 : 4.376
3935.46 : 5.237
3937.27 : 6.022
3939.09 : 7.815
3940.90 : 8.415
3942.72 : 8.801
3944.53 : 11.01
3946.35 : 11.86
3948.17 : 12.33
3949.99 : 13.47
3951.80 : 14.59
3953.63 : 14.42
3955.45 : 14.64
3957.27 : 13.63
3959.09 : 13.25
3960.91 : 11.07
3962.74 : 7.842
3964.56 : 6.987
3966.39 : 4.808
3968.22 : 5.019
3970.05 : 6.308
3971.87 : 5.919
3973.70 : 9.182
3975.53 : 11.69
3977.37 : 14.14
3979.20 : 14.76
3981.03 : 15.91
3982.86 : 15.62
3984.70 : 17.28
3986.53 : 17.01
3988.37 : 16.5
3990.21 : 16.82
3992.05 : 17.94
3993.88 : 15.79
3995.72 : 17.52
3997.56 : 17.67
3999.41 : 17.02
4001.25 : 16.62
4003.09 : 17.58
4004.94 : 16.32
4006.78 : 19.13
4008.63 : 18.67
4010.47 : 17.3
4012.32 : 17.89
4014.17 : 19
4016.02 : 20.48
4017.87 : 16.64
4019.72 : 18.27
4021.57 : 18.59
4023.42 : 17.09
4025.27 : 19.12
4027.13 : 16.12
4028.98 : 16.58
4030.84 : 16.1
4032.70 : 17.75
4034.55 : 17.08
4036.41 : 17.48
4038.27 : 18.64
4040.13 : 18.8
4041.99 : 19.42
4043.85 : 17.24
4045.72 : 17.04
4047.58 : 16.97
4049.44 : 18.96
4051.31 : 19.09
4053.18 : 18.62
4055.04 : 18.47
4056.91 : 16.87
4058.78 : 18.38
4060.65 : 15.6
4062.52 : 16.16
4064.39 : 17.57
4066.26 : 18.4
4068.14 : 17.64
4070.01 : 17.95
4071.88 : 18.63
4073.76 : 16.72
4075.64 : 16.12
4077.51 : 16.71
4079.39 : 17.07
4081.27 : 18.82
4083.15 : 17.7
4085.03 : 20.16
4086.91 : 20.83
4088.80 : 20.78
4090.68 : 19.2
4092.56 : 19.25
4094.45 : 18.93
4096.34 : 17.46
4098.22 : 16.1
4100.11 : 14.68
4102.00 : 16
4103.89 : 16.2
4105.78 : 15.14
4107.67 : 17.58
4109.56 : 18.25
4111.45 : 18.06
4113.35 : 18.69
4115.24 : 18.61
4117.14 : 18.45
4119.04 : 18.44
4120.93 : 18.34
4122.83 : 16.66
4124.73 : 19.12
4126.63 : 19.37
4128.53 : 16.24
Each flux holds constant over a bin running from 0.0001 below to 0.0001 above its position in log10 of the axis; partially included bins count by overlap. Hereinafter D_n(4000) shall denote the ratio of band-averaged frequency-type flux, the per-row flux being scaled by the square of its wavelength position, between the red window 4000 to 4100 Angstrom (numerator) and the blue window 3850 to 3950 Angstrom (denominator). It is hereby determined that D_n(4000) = 1.93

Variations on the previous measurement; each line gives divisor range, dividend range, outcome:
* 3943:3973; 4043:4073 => 1.79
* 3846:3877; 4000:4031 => 2.15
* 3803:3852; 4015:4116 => 2.47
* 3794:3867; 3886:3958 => 1.35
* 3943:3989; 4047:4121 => 1.59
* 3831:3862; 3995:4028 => 2.44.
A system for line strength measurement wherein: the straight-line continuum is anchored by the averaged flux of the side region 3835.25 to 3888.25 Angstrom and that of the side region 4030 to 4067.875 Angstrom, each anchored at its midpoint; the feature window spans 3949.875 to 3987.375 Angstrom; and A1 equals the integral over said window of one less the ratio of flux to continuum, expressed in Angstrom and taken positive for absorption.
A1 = 5.7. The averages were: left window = 8.7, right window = 17.7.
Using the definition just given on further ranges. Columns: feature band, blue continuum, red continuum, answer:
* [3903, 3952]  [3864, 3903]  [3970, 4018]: 8.0 Angstrom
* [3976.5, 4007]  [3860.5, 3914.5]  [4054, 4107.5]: -4.7 Angstrom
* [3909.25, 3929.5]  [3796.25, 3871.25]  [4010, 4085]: 1.1 Angstrom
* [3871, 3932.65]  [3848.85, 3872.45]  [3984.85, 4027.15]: 3.6 Angstrom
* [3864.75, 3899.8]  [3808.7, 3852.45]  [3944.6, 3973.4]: -4.6 Angstrom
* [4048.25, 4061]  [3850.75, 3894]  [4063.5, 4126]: -1.4 Angstrom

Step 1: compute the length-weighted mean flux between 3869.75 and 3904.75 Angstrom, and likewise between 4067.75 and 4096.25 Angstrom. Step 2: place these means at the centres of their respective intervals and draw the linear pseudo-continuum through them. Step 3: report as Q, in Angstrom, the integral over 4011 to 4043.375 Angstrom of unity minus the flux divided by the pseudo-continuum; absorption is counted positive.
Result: -3.6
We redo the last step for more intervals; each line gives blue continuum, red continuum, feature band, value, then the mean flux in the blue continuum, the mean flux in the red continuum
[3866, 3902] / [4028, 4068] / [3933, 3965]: 6.7 Angstrom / 10.1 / 17.7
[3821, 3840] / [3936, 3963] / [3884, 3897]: -3.0 Angstrom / 6.37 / 11.3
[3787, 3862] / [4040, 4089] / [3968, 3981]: 3.8 Angstrom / 8.54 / 18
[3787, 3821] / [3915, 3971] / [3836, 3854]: 2.7 Angstrom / 9.67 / 9.61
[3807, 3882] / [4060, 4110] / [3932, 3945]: 5.3 Angstrom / 8.26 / 17.6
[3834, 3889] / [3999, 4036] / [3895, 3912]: -2.3 Angstrom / 8.63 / 17.7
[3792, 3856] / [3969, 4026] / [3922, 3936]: 6.1 Angstrom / 8.4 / 16.1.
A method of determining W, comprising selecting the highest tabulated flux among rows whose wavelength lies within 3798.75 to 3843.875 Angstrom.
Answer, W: 11.97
